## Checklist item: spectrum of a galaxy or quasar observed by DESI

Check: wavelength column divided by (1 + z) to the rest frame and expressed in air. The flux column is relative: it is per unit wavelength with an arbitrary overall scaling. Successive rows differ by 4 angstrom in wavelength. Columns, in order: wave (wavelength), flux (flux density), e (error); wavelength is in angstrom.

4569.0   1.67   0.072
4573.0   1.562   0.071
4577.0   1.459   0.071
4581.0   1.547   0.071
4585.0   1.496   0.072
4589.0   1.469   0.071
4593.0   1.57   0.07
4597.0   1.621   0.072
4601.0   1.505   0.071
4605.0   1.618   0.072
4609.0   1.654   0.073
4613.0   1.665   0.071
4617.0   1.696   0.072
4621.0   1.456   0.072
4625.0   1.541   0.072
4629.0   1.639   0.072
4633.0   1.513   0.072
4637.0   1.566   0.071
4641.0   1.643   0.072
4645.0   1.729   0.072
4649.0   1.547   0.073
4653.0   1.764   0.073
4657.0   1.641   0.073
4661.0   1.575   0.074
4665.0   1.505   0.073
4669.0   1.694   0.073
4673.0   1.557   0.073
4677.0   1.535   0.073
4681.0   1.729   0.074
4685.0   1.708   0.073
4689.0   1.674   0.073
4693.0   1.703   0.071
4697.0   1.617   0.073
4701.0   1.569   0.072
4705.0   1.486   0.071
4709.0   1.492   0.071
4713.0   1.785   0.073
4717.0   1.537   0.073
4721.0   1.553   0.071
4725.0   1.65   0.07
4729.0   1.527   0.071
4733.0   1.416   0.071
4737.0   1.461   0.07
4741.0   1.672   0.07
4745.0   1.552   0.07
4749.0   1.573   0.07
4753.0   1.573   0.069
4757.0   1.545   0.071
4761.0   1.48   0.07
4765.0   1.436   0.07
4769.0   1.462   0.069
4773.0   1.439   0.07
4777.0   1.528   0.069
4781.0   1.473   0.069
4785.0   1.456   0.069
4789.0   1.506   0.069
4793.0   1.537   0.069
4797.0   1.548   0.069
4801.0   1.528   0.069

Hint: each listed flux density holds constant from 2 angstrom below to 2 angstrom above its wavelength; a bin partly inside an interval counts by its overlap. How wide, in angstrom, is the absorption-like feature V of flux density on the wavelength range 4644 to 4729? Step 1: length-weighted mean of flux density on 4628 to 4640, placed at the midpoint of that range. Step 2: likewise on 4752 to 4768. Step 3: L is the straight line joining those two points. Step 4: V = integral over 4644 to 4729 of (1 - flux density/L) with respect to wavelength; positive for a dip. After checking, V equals -4.1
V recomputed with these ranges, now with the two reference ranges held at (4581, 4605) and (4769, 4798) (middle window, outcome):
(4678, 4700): -2.28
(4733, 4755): -0.72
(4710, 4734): -1.15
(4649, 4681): -1.90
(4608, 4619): -0.99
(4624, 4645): -0.91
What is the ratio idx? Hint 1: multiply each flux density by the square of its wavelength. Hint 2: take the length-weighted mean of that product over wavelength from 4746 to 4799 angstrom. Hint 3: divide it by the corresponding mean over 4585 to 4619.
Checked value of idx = 1.0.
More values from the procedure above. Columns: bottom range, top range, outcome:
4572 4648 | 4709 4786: 1.03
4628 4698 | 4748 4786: 0.96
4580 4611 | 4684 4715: 1.09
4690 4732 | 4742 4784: 0.97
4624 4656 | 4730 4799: 0.98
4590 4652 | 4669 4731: 1.04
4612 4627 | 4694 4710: 1.02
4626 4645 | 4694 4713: 1.01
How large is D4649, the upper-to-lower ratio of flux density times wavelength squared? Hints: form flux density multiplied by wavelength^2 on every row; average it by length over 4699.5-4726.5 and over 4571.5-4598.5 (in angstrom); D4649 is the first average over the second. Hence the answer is 1.1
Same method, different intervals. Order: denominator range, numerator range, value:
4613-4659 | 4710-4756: 1.01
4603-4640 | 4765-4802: 1.00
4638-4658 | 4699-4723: 0.97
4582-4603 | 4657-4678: 1.07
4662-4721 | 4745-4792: 0.96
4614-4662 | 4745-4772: 0.99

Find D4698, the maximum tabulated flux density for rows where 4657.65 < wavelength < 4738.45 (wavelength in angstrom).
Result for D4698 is 1.785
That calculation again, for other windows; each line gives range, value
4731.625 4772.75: 1.672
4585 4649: 1.729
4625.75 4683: 1.764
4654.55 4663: 1.641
